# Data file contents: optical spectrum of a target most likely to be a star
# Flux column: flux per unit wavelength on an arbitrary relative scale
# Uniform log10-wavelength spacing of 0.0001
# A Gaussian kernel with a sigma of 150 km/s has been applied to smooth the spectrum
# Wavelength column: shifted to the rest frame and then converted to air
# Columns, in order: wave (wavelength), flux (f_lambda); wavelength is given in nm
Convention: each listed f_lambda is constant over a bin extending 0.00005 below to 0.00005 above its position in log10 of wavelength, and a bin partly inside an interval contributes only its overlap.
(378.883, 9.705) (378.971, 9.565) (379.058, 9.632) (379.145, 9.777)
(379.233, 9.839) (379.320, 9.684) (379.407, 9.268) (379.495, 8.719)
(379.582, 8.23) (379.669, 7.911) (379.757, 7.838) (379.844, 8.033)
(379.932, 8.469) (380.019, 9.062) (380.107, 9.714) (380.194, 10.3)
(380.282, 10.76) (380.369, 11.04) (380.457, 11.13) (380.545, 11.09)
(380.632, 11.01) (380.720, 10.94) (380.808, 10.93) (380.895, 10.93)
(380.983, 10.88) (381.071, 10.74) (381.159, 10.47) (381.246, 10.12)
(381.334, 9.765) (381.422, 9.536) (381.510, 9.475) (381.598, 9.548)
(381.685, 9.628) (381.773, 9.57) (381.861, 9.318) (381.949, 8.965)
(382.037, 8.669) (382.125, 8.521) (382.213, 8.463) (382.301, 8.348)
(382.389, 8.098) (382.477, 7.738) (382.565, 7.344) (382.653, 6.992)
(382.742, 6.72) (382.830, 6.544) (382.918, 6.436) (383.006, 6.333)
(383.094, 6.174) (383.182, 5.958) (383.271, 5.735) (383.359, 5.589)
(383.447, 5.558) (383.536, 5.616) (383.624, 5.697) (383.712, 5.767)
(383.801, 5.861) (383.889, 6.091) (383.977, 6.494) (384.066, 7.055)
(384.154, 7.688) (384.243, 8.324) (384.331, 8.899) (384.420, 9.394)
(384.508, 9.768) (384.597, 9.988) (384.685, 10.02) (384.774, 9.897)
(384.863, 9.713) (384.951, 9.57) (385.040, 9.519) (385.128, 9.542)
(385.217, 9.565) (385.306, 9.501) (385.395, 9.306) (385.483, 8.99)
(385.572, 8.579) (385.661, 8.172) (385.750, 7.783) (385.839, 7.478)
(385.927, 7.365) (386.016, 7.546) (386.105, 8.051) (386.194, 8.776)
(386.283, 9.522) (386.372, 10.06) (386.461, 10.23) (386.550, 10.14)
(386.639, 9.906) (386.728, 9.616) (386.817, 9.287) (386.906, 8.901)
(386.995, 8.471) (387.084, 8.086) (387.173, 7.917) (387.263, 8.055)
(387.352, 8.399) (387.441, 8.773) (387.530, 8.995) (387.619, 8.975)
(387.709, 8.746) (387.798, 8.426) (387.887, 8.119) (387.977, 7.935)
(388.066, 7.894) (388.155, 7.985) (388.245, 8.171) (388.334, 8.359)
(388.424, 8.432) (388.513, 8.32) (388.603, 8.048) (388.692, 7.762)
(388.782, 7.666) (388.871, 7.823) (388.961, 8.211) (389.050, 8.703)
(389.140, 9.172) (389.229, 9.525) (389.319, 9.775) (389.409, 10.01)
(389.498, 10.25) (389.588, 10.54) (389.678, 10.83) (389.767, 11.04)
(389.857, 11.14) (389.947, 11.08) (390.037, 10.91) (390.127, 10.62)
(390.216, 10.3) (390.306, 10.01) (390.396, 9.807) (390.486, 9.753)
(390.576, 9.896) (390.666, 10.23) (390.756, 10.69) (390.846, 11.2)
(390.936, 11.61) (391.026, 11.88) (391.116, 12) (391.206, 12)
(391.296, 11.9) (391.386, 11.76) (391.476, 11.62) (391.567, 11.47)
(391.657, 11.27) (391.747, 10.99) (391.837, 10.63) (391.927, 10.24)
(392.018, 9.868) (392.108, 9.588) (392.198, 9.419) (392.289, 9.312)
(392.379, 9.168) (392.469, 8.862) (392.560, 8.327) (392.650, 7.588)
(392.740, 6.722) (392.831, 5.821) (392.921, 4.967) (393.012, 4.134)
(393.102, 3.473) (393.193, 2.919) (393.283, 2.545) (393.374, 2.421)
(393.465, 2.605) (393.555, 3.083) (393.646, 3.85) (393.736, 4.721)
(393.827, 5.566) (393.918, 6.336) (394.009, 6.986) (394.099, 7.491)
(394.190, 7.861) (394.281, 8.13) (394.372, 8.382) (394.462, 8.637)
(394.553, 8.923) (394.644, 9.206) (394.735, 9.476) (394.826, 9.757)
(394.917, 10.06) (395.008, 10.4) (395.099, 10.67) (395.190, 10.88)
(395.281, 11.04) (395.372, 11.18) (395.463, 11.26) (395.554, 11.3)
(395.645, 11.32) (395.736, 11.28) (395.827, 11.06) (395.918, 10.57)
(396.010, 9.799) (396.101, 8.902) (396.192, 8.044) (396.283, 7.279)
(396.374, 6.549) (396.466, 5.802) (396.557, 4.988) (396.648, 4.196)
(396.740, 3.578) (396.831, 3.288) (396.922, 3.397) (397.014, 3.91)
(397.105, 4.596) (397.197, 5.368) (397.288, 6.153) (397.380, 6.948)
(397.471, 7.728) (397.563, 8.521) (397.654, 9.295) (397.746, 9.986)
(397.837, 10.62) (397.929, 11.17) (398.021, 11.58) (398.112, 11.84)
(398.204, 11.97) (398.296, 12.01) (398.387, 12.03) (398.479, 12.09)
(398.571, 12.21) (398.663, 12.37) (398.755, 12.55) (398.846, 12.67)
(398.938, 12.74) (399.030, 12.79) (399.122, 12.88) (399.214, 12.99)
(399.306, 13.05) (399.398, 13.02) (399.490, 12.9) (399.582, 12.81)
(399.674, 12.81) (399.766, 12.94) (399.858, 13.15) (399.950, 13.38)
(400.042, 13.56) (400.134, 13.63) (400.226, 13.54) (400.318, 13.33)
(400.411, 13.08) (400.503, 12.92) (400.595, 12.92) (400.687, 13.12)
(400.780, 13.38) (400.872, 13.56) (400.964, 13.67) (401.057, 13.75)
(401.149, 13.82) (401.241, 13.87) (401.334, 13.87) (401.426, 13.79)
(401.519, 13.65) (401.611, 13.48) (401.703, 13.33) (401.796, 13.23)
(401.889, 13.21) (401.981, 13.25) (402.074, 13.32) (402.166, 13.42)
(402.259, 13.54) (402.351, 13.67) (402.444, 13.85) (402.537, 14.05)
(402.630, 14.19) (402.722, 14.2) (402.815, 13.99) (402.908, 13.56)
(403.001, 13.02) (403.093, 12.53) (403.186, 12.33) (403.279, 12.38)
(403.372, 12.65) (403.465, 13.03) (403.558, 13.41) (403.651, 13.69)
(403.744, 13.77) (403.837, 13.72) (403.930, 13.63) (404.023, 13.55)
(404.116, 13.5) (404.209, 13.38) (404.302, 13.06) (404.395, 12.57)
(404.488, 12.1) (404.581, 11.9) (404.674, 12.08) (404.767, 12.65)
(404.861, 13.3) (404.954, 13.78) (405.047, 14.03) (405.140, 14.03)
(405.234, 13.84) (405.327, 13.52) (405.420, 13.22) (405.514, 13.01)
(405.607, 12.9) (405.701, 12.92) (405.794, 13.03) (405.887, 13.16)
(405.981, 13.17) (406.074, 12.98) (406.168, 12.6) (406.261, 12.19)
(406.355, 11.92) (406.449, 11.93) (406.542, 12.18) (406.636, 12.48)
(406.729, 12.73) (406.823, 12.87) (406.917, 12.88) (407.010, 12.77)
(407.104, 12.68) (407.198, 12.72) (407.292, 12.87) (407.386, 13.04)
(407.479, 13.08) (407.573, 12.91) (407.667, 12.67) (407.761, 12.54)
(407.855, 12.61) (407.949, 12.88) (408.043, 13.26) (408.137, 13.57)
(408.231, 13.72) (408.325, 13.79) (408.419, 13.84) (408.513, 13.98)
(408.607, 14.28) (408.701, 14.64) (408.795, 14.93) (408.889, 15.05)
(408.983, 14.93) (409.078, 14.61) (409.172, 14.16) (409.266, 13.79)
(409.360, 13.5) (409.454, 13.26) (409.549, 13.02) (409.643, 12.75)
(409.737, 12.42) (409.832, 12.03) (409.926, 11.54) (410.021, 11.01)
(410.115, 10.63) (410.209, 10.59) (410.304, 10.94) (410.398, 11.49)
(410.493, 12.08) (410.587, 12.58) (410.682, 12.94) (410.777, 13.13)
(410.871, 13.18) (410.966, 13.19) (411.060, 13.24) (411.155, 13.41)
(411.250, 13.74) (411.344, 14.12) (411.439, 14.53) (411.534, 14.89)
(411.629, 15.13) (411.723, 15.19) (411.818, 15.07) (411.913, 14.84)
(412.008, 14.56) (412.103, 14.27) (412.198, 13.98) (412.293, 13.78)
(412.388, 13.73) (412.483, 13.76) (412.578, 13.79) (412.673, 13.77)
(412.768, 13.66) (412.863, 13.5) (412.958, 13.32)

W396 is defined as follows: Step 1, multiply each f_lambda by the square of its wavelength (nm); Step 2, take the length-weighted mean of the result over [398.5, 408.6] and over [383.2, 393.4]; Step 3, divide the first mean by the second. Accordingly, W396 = 1.6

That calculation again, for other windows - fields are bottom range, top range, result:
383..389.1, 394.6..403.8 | 1.48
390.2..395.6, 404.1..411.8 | 1.63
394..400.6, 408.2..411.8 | 1.41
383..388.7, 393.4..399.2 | 1.12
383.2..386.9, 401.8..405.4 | 1.76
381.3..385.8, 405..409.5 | 1.86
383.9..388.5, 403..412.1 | 1.68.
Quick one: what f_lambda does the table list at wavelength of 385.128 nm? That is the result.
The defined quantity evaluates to 9.542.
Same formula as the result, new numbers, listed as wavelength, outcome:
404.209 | 13.38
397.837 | 10.62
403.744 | 13.77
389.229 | 9.525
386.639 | 9.906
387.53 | 8.995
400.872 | 13.56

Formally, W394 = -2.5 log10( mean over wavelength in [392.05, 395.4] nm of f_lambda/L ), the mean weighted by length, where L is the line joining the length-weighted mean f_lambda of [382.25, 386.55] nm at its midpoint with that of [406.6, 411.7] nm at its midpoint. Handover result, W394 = 0.33 mag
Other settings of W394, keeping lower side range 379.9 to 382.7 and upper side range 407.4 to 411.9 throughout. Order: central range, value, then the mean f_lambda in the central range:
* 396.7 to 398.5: 0.38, 8.27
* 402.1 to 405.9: -0.06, 13.3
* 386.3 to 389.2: 0.21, 8.63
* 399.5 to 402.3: -0.10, 13.4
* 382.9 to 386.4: 0.26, 7.94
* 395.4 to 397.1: 0.46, 7.55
